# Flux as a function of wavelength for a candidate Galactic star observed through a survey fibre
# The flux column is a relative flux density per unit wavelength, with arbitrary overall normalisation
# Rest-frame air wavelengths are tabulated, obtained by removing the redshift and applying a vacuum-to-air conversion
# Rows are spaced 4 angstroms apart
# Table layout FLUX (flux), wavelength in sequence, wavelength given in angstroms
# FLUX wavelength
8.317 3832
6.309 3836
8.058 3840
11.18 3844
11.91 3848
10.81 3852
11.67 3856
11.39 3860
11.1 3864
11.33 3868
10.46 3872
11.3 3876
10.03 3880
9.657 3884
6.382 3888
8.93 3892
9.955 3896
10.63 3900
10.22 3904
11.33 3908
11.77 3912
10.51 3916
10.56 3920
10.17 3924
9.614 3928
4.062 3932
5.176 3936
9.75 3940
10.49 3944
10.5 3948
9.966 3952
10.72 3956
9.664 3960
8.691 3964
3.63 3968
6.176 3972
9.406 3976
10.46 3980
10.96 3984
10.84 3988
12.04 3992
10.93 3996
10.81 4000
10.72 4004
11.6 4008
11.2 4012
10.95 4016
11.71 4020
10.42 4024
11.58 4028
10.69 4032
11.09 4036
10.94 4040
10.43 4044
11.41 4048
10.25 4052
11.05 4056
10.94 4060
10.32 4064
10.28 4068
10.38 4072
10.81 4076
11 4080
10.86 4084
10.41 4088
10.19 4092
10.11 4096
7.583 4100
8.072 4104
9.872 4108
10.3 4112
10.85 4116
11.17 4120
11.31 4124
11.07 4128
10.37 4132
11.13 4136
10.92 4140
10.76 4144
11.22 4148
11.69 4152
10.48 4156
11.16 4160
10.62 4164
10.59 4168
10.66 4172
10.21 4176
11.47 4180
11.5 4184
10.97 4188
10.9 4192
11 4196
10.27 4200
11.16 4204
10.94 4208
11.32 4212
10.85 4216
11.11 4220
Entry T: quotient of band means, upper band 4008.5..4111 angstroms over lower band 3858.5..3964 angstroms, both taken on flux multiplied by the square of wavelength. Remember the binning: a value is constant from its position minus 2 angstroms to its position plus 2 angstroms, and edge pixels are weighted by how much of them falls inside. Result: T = 1.2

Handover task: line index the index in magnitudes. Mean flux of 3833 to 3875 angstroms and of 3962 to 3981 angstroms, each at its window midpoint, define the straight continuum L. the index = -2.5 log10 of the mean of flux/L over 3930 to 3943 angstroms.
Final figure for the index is 0.25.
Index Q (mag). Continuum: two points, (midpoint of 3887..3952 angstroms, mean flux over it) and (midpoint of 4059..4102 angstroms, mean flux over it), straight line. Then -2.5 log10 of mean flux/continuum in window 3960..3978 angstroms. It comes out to 0.31 mag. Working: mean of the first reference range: 9.44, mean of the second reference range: 10.2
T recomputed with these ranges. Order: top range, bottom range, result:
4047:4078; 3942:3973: 1.28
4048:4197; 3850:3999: 1.20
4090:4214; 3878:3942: 1.29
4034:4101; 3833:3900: 1.16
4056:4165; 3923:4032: 1.15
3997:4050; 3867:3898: 1.22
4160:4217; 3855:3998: 1.28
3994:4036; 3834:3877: 1.14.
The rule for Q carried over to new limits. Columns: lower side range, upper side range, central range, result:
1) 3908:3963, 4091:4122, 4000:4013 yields -0.158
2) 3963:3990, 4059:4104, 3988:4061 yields -0.187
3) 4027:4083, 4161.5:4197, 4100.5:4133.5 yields 0.060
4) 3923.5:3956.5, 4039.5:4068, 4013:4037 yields -0.086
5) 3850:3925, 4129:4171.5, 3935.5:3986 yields 0.174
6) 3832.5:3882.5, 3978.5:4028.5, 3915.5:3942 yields 0.260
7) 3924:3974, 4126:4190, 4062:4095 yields -0.064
